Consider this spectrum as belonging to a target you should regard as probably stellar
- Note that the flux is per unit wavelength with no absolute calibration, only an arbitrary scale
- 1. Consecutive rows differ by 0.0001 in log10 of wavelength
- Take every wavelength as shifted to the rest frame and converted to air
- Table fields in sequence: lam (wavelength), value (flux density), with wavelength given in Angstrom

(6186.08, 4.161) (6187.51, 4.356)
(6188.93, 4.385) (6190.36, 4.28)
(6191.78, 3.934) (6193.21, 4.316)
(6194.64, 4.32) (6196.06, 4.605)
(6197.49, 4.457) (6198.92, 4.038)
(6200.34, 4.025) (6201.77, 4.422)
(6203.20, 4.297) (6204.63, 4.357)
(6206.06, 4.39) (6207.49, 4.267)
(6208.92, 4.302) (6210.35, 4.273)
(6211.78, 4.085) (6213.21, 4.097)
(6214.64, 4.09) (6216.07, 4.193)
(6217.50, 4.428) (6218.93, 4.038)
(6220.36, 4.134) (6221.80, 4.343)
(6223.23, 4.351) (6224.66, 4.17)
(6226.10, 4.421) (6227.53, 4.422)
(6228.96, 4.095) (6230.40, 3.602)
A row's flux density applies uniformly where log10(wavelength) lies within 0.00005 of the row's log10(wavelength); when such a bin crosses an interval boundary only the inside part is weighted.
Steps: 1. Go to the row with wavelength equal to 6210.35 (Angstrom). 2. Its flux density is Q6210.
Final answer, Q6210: 4.273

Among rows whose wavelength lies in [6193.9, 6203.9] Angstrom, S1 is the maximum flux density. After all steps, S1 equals 4.605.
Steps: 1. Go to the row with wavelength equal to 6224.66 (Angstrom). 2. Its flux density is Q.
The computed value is 4.17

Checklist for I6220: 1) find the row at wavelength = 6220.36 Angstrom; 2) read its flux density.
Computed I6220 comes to 4.134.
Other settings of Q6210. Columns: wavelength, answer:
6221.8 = 4.343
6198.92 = 4.038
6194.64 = 4.32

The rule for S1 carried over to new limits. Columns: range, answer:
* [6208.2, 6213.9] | 4.302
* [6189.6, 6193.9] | 4.316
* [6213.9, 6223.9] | 4.428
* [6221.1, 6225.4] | 4.351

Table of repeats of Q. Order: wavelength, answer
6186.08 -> 4.161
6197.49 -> 4.457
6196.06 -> 4.605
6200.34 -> 4.025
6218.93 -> 4.038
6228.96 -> 4.095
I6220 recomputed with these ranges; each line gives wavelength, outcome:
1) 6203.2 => 4.297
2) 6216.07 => 4.193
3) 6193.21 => 4.316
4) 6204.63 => 4.357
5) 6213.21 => 4.097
